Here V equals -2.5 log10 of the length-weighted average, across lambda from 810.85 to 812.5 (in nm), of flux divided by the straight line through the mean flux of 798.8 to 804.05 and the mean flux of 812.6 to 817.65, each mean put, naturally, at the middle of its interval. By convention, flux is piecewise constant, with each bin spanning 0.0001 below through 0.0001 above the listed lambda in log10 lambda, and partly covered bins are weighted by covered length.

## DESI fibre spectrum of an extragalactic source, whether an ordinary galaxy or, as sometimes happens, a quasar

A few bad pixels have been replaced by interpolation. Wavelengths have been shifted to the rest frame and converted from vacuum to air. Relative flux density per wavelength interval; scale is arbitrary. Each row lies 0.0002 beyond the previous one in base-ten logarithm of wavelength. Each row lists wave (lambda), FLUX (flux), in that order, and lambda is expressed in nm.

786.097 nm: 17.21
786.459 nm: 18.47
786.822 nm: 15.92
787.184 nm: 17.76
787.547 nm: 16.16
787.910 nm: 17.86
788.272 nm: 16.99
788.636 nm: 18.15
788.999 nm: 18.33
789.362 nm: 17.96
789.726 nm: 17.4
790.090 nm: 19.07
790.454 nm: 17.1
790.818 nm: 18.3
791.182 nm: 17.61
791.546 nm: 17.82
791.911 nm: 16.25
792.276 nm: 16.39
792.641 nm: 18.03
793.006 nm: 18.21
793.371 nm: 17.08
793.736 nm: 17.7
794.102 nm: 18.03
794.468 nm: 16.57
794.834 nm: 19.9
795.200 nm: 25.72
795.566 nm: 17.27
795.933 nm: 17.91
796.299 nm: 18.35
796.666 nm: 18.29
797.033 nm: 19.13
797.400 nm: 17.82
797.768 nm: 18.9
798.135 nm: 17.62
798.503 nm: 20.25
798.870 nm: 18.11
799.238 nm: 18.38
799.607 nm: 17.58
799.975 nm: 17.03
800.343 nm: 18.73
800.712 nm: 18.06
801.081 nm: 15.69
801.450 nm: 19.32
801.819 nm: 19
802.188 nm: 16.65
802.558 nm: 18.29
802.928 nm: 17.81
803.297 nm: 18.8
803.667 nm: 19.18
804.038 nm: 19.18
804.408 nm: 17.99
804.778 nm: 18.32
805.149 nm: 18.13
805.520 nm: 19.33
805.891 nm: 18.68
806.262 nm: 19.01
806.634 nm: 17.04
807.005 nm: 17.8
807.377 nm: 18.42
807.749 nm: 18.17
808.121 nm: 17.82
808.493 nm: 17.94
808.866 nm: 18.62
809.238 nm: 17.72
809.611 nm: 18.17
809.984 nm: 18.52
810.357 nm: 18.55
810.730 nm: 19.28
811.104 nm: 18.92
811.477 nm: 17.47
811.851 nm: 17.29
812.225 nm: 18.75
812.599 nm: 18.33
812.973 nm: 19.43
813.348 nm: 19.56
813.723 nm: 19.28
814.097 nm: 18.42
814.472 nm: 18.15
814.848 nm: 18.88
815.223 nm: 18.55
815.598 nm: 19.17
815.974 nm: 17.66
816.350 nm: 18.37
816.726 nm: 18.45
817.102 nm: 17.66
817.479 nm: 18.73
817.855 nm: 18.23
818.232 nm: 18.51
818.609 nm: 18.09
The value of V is 0.02 mag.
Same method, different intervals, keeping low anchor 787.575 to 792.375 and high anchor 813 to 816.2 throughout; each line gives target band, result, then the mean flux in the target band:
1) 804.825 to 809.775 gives 0.011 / 18.2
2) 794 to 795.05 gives -0.036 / 18.4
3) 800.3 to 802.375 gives 0.017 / 17.8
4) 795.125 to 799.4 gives -0.052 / 18.8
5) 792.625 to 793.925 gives 0.002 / 17.7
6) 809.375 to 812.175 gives 0.014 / 18.3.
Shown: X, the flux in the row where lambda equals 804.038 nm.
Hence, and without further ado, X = 19.18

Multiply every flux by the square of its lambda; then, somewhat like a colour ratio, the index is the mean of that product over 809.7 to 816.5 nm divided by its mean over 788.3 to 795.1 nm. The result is 1.10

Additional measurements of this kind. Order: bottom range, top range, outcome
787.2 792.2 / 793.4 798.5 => 1.08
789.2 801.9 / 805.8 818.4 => 1.05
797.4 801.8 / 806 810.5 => 1.02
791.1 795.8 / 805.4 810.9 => 1.04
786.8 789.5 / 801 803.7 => 1.08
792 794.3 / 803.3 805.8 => 1.10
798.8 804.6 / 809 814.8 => 1.05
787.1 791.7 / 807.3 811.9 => 1.08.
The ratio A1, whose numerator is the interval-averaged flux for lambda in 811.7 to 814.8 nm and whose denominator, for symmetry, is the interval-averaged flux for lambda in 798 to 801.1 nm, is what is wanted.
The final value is 1.03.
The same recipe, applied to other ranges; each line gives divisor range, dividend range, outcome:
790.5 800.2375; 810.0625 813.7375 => 1.02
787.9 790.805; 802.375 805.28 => 1.03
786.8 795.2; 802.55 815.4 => 1.04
